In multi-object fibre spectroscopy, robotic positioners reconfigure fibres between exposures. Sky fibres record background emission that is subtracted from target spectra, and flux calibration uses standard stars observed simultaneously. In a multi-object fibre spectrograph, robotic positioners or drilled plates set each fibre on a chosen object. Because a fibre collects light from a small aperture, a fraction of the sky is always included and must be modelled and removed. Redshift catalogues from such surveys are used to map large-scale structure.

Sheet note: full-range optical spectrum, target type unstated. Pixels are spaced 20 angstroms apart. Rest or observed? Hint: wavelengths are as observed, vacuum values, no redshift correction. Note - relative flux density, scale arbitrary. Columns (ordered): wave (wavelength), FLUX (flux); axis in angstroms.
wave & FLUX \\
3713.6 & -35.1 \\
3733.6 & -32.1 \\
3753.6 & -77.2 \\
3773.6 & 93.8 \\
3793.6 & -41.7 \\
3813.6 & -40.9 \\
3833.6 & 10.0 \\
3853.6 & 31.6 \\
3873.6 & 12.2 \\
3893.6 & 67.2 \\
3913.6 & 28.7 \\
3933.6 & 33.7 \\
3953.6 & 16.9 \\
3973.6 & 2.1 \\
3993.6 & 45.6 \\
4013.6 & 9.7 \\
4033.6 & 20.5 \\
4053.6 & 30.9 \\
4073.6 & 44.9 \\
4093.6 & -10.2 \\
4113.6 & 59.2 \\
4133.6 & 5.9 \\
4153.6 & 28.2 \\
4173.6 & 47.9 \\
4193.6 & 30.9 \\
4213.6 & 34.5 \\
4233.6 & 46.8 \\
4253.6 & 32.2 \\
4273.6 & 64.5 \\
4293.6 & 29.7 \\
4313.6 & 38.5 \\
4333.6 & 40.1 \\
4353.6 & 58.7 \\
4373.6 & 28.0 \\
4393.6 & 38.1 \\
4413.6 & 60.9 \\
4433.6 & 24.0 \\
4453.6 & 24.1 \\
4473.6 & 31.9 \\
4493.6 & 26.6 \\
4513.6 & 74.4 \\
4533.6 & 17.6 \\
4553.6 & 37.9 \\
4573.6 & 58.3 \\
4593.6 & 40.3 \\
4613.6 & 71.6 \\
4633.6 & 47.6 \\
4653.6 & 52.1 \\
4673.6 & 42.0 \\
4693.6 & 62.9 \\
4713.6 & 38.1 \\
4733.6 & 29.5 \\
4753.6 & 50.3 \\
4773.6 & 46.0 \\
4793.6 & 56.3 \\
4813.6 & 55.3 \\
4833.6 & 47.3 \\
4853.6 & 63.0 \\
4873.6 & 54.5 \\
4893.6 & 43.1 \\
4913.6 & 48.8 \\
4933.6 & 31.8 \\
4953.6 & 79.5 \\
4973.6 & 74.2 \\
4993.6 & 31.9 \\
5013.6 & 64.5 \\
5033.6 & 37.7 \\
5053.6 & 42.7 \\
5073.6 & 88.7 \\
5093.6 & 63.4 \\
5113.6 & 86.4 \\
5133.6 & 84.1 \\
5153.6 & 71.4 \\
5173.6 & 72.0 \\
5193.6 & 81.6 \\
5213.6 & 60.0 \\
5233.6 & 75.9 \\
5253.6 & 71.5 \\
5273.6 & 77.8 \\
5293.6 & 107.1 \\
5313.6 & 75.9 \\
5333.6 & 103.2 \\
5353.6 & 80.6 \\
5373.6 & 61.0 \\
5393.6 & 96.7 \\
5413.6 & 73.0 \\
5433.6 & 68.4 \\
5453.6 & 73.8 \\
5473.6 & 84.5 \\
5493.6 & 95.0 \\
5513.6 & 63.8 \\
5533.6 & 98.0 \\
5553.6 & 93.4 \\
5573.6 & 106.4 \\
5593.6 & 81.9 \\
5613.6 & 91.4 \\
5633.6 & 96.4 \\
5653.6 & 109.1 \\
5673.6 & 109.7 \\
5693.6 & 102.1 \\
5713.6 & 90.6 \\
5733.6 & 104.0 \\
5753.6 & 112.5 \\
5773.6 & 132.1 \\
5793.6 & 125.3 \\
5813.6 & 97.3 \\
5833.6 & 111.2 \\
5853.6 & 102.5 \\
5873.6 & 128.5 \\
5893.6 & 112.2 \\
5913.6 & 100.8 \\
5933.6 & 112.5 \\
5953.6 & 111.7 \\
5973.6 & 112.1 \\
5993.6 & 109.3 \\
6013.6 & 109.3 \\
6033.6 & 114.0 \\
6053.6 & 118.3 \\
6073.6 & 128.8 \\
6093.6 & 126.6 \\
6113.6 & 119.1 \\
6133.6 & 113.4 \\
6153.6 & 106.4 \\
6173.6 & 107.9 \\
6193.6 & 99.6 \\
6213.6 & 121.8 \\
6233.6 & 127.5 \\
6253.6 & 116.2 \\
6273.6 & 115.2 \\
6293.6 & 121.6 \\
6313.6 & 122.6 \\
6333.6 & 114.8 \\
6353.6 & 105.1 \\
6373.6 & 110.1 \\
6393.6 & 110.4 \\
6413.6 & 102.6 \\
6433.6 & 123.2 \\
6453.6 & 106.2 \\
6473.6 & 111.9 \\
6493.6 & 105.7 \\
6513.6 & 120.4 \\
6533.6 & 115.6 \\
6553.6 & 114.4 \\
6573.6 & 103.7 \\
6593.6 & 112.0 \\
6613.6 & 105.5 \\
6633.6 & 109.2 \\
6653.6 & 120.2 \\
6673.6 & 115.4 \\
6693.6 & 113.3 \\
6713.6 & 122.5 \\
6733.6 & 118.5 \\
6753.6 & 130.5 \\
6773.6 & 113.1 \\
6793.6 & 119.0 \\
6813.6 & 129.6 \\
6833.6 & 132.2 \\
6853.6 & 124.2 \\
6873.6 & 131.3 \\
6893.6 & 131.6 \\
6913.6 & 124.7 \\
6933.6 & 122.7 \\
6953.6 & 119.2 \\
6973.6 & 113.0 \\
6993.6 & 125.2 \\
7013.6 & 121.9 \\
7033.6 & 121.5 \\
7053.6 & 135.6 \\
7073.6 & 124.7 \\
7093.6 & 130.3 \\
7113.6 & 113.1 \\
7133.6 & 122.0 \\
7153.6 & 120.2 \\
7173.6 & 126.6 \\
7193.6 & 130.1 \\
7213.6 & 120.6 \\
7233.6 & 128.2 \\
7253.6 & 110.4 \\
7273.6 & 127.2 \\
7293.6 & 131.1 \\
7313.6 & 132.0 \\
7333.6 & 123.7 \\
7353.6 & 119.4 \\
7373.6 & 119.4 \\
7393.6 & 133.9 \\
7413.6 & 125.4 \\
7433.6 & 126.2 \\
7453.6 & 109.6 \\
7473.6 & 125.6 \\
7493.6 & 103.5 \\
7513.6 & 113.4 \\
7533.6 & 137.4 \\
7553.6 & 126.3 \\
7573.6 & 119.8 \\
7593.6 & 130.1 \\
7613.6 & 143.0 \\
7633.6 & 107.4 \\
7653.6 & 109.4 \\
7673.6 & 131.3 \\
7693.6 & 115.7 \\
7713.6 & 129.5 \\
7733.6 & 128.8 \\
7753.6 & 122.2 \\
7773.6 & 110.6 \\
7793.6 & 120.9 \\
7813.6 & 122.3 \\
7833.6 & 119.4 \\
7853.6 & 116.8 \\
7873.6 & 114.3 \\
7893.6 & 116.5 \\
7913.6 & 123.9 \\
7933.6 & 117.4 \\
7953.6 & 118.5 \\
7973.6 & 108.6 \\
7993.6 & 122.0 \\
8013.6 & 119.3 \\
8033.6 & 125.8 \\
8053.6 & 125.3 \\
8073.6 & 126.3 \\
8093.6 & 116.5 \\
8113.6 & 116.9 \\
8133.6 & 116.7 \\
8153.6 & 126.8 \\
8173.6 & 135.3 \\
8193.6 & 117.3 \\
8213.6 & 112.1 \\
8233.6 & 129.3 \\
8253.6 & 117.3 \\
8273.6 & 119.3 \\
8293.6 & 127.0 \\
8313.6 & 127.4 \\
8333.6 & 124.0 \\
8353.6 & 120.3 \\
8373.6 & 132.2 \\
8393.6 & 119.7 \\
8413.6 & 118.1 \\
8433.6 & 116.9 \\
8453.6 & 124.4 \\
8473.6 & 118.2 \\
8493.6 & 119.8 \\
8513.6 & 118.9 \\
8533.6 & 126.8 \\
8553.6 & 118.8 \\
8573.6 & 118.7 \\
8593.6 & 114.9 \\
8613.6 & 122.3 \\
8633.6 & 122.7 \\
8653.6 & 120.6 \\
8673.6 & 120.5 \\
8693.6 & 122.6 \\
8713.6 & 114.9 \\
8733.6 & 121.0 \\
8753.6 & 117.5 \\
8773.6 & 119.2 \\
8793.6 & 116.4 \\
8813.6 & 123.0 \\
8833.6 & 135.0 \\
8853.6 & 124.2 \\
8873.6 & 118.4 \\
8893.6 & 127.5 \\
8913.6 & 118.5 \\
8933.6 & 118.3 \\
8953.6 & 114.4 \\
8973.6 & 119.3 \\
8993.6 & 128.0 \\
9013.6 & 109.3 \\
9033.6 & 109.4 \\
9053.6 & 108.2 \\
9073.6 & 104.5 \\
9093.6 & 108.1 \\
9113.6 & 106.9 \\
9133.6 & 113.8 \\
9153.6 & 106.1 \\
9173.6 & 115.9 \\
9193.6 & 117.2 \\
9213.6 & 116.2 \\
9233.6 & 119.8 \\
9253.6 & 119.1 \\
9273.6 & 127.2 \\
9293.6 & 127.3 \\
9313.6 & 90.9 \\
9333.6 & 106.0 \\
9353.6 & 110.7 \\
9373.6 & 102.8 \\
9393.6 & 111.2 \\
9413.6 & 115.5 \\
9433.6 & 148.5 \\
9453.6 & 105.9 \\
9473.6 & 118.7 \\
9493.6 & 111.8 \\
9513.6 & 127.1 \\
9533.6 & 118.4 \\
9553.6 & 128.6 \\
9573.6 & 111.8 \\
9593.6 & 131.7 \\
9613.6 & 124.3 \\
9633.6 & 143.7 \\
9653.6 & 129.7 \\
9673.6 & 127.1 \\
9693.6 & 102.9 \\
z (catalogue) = 0.271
